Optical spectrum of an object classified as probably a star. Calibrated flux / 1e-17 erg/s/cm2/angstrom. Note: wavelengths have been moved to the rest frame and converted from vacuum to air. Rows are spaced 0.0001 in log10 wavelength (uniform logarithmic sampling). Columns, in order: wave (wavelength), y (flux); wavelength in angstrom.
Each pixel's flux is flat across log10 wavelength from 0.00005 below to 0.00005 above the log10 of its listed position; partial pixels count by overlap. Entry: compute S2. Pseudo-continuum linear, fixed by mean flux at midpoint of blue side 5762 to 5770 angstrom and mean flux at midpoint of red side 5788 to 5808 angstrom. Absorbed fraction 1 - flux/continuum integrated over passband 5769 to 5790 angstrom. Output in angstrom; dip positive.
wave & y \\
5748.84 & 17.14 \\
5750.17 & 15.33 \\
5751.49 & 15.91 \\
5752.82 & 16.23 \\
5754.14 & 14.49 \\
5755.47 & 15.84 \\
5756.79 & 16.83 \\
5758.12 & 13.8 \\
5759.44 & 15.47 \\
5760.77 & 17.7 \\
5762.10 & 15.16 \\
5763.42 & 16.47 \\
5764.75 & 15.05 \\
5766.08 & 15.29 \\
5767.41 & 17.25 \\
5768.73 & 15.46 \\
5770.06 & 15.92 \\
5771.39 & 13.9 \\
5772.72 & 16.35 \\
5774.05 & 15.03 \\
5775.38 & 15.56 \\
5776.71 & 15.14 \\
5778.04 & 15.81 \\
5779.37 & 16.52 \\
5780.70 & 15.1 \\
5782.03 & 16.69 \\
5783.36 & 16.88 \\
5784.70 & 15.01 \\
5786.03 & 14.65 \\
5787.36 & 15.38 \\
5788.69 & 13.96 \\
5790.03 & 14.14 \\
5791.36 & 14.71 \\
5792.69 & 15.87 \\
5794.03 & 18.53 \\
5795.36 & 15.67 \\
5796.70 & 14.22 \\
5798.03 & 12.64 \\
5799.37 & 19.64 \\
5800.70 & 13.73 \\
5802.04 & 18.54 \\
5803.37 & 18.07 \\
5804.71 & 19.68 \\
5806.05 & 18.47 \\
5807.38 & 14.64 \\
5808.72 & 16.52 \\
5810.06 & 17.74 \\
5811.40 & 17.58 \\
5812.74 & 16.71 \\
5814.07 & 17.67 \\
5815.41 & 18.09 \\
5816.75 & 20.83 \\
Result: 0.7 angstrom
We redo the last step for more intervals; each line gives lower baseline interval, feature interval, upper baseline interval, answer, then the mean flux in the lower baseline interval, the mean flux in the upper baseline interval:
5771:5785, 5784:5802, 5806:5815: 1.0 angstrom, 15.7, 17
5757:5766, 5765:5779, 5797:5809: 0.3 angstrom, 15.6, 16.8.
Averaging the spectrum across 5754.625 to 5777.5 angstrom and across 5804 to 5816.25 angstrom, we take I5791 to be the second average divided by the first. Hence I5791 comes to 1.1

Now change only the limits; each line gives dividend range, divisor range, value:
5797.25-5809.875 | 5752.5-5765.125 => 1.08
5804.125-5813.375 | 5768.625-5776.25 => 1.13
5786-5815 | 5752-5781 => 1.04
